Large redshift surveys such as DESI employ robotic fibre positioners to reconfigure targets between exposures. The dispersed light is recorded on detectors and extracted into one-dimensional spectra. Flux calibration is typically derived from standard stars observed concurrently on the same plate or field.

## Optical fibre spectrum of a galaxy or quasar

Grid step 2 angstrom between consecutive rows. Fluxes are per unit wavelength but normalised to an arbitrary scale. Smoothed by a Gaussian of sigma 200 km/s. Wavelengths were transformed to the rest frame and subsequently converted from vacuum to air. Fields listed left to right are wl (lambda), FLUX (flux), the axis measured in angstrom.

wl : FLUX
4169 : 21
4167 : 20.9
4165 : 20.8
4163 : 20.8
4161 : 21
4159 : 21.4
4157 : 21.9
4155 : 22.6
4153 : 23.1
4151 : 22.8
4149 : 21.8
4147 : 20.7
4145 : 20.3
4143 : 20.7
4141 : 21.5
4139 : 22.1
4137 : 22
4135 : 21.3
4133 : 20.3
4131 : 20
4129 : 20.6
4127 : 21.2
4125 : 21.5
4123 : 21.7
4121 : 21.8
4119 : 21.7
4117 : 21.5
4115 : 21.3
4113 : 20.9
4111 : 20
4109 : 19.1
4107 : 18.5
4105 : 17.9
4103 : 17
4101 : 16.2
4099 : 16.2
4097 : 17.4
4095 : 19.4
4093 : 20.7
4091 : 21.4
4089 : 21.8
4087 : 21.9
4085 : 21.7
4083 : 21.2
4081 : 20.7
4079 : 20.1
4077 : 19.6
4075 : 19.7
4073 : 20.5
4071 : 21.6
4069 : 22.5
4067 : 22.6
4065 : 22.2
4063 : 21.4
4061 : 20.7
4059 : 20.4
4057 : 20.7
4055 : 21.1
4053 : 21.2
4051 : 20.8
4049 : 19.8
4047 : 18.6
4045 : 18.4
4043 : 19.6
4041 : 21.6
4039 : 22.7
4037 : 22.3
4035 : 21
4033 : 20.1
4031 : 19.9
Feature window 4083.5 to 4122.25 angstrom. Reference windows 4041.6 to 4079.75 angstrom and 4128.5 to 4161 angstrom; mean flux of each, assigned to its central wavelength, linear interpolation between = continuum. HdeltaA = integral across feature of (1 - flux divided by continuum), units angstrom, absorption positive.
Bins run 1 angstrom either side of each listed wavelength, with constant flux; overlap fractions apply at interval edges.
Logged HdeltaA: 2.2 angstrom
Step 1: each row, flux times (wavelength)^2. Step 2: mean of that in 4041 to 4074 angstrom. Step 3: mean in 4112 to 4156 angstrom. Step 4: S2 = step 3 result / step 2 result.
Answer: 1.1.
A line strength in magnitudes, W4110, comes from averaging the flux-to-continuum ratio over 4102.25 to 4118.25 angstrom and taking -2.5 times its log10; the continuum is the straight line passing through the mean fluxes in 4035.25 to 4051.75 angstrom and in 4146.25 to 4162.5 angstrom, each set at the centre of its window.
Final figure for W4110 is 0.09 mag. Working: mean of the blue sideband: 20.5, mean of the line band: 19.6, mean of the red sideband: 21.9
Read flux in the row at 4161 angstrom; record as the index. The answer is 21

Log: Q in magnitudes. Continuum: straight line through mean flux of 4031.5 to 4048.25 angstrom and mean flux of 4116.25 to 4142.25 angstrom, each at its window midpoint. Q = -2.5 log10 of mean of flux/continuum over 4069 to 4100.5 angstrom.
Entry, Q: 0.03 mag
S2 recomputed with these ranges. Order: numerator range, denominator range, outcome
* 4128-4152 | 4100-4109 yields 1.22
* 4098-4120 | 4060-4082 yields 0.93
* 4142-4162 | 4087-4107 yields 1.18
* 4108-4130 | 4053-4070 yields 1.01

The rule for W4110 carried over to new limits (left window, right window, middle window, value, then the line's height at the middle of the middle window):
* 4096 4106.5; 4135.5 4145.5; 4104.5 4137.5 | -0.08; 19.2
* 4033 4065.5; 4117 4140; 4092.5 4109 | 0.18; 21.1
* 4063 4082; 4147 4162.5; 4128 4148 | 0.04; 21.8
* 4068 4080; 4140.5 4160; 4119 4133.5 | 0.01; 21.4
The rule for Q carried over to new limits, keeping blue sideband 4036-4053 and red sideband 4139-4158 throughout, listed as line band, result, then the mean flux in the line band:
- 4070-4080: 0.030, 20.3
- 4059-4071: -0.050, 21.7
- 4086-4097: 0.018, 20.7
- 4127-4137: 0.040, 20.8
